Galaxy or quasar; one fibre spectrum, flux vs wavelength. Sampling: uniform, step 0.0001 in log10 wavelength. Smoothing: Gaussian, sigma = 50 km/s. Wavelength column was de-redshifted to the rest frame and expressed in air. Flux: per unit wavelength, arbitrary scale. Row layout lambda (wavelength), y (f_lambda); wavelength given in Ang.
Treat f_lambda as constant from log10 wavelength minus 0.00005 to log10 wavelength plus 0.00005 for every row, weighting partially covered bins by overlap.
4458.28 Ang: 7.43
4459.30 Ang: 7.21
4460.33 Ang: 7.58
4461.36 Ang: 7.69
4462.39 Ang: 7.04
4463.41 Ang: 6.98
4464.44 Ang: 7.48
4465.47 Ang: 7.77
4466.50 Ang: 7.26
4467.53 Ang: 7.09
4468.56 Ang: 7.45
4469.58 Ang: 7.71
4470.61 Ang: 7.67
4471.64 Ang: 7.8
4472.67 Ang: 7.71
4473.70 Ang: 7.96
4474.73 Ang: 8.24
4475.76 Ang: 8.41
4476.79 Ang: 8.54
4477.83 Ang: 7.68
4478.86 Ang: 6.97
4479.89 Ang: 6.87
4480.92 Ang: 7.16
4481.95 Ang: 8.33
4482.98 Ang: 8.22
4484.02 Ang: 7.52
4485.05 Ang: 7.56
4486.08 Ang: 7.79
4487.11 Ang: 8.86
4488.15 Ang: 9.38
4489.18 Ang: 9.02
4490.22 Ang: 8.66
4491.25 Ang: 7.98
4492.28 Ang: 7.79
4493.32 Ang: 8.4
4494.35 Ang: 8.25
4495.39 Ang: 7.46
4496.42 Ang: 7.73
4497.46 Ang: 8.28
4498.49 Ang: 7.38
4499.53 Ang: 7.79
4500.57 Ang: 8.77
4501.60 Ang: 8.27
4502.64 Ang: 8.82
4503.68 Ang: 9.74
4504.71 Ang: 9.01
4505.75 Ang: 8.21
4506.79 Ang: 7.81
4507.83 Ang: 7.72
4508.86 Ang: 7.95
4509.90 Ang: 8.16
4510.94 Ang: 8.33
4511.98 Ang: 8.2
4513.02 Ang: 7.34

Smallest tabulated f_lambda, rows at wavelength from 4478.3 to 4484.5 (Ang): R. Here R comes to 6.87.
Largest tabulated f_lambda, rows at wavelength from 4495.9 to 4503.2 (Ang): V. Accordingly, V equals 8.82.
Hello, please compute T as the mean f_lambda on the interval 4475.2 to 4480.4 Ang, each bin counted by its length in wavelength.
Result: 7.69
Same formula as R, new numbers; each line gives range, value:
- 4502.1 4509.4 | 7.72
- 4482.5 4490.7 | 7.52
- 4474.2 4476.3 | 8.24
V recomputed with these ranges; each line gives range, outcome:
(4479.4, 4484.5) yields 8.33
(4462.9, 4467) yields 7.77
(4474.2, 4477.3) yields 8.54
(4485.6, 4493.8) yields 9.38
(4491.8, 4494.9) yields 8.4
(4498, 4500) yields 7.79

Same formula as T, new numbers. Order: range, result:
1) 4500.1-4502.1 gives 8.54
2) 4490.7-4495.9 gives 7.99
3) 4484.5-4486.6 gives 7.71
